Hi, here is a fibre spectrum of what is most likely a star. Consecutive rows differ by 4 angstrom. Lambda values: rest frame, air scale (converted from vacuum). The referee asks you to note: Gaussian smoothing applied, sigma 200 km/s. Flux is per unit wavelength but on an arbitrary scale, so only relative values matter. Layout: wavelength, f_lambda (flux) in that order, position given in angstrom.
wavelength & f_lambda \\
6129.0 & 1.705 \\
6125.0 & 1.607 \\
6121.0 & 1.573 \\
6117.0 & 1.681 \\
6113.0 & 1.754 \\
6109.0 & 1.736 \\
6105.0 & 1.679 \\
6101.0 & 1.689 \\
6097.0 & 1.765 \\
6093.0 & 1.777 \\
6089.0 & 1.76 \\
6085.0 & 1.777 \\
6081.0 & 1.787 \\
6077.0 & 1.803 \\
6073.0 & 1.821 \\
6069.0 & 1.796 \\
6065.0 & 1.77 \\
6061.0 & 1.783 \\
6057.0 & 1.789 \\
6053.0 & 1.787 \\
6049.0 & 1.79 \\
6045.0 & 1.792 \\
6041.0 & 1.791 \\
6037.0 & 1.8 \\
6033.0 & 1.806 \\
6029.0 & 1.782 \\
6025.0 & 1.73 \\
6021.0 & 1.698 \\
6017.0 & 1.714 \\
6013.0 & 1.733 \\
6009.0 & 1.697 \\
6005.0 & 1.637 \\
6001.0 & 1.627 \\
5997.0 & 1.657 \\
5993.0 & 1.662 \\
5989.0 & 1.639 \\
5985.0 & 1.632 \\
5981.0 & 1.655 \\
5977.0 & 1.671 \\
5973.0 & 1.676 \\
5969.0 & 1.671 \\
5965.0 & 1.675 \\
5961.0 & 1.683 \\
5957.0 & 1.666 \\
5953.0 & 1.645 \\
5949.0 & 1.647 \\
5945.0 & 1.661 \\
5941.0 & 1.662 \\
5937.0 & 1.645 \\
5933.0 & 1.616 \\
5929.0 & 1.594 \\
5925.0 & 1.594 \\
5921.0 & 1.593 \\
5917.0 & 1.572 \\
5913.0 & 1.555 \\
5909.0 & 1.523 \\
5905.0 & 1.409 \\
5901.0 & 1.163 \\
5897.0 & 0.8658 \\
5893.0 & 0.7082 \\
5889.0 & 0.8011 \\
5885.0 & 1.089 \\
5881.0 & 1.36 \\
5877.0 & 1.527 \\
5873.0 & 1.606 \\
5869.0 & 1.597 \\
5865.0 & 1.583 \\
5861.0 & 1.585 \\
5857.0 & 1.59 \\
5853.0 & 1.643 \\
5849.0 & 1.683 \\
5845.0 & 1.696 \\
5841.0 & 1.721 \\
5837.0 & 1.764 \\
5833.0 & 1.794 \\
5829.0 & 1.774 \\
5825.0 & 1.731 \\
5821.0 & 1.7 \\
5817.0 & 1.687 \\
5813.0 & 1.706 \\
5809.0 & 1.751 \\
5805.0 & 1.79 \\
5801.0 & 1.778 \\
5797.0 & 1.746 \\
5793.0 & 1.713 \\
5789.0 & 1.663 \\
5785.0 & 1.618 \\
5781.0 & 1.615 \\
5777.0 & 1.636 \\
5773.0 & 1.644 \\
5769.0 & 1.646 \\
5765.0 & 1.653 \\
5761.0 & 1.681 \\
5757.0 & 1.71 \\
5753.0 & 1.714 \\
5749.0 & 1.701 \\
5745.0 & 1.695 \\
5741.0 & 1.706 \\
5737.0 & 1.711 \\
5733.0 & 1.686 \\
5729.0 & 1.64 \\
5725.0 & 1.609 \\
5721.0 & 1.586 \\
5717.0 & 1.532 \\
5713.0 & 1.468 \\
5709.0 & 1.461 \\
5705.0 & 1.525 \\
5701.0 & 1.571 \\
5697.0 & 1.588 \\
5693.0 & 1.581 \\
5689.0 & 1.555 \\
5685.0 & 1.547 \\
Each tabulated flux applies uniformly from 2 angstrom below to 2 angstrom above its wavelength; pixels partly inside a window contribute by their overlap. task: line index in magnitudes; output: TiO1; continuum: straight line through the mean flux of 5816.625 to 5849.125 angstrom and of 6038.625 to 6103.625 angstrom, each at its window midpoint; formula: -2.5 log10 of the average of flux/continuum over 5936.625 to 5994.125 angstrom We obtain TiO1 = 0.06 mag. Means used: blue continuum 1.73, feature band 1.66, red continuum 1.78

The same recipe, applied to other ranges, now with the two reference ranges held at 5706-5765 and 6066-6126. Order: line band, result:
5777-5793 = 0.004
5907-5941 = 0.064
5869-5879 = 0.068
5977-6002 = 0.038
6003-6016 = 0.013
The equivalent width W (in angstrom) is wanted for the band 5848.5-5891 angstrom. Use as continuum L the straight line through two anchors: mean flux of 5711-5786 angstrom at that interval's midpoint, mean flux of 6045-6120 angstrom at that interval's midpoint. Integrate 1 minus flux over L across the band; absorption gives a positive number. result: 5.9 angstrom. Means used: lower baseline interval 1.65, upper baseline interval 1.76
